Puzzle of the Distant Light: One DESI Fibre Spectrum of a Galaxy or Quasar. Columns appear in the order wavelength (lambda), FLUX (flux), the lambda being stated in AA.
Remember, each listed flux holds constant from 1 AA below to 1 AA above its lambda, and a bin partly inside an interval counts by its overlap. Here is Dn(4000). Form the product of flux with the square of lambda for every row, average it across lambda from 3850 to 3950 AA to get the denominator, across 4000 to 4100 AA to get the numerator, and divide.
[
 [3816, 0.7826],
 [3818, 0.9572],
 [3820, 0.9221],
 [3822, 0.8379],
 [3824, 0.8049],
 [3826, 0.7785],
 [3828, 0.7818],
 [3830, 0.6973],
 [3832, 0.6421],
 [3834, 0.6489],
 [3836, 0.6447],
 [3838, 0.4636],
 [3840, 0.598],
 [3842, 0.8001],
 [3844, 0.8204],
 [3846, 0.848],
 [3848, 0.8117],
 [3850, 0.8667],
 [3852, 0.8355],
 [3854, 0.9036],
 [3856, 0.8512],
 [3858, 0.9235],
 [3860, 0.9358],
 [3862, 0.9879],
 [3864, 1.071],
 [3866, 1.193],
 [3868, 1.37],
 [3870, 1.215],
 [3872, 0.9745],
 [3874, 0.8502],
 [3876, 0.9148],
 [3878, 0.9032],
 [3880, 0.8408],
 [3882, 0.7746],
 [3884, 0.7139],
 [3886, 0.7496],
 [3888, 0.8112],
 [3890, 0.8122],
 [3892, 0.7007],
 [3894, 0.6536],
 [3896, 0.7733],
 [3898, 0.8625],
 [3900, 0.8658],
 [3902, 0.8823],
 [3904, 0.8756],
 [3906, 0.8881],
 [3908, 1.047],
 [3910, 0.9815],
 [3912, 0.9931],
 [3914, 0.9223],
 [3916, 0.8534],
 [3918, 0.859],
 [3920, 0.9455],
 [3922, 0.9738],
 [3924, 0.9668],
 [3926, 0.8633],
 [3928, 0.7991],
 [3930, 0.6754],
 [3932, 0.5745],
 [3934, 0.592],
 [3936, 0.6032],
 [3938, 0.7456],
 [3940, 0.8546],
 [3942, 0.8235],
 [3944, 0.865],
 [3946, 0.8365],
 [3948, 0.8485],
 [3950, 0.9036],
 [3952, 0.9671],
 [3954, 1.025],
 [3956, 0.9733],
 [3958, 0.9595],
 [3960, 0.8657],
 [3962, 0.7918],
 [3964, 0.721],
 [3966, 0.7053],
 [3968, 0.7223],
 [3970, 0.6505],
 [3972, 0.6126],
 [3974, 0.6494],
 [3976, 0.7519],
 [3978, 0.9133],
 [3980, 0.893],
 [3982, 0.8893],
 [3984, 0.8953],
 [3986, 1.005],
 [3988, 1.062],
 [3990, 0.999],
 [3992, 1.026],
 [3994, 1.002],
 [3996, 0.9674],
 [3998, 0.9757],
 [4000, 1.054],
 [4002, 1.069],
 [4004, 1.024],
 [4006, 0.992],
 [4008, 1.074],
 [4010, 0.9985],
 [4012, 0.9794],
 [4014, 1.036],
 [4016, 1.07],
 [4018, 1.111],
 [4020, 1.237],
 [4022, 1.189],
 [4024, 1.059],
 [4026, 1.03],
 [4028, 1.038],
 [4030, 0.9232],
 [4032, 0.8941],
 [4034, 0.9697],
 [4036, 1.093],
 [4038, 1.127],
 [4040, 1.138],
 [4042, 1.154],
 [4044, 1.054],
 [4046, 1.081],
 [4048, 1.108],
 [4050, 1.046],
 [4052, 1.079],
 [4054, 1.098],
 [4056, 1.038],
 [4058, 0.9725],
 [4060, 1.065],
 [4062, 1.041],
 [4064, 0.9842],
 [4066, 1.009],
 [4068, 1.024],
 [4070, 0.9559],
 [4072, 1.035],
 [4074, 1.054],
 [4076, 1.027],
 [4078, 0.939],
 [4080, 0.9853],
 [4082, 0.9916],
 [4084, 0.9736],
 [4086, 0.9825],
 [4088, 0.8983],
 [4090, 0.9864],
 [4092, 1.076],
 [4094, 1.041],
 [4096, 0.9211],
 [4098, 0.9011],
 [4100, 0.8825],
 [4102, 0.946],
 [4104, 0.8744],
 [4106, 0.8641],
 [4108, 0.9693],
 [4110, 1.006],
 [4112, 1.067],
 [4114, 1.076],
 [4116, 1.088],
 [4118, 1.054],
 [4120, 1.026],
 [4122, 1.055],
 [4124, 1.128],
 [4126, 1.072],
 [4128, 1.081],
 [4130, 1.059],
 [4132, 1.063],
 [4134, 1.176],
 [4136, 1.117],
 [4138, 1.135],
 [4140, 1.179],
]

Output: 1.27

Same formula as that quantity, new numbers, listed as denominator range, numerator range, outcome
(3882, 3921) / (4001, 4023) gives 1.33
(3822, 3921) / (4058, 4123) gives 1.29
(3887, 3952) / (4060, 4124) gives 1.30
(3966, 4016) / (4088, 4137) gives 1.17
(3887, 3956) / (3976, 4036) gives 1.25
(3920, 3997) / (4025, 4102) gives 1.27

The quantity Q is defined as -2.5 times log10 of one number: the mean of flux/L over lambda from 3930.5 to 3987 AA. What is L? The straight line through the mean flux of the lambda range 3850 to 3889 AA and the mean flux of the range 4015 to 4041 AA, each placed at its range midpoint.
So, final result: 0.244 mag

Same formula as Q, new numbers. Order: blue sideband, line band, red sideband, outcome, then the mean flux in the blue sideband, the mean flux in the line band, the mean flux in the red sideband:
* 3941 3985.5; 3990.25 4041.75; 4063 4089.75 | -0.155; 0.832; 1.04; 0.989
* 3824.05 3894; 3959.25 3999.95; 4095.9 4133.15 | 0.076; 0.842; 0.86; 1.01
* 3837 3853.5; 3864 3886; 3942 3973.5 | -0.240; 0.76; 0.969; 0.827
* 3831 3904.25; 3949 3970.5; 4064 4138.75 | 0.079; 0.848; 0.849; 1.01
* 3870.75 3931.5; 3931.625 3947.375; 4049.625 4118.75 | 0.188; 0.857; 0.746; 0.998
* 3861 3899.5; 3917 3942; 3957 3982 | 0.059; 0.903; 0.789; 0.774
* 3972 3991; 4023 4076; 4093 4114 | -0.133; 0.88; 1.04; 0.953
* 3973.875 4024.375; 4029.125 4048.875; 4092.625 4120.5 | -0.064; 1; 1.05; 0.98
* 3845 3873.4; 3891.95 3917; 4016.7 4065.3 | 0.148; 0.983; 0.876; 1.06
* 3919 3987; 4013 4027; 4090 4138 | -0.216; 0.819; 1.1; 1.03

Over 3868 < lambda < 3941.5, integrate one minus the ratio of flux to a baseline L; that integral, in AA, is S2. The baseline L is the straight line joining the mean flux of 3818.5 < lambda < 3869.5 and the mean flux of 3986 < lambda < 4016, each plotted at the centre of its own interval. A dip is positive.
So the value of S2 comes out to 5.0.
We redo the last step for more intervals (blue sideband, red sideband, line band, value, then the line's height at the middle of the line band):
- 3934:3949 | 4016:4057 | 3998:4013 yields -0.7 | 0.979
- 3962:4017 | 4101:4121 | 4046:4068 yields -1.9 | 0.96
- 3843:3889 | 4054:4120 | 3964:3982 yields 4.0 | 0.956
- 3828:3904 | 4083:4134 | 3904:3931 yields -0.8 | 0.878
